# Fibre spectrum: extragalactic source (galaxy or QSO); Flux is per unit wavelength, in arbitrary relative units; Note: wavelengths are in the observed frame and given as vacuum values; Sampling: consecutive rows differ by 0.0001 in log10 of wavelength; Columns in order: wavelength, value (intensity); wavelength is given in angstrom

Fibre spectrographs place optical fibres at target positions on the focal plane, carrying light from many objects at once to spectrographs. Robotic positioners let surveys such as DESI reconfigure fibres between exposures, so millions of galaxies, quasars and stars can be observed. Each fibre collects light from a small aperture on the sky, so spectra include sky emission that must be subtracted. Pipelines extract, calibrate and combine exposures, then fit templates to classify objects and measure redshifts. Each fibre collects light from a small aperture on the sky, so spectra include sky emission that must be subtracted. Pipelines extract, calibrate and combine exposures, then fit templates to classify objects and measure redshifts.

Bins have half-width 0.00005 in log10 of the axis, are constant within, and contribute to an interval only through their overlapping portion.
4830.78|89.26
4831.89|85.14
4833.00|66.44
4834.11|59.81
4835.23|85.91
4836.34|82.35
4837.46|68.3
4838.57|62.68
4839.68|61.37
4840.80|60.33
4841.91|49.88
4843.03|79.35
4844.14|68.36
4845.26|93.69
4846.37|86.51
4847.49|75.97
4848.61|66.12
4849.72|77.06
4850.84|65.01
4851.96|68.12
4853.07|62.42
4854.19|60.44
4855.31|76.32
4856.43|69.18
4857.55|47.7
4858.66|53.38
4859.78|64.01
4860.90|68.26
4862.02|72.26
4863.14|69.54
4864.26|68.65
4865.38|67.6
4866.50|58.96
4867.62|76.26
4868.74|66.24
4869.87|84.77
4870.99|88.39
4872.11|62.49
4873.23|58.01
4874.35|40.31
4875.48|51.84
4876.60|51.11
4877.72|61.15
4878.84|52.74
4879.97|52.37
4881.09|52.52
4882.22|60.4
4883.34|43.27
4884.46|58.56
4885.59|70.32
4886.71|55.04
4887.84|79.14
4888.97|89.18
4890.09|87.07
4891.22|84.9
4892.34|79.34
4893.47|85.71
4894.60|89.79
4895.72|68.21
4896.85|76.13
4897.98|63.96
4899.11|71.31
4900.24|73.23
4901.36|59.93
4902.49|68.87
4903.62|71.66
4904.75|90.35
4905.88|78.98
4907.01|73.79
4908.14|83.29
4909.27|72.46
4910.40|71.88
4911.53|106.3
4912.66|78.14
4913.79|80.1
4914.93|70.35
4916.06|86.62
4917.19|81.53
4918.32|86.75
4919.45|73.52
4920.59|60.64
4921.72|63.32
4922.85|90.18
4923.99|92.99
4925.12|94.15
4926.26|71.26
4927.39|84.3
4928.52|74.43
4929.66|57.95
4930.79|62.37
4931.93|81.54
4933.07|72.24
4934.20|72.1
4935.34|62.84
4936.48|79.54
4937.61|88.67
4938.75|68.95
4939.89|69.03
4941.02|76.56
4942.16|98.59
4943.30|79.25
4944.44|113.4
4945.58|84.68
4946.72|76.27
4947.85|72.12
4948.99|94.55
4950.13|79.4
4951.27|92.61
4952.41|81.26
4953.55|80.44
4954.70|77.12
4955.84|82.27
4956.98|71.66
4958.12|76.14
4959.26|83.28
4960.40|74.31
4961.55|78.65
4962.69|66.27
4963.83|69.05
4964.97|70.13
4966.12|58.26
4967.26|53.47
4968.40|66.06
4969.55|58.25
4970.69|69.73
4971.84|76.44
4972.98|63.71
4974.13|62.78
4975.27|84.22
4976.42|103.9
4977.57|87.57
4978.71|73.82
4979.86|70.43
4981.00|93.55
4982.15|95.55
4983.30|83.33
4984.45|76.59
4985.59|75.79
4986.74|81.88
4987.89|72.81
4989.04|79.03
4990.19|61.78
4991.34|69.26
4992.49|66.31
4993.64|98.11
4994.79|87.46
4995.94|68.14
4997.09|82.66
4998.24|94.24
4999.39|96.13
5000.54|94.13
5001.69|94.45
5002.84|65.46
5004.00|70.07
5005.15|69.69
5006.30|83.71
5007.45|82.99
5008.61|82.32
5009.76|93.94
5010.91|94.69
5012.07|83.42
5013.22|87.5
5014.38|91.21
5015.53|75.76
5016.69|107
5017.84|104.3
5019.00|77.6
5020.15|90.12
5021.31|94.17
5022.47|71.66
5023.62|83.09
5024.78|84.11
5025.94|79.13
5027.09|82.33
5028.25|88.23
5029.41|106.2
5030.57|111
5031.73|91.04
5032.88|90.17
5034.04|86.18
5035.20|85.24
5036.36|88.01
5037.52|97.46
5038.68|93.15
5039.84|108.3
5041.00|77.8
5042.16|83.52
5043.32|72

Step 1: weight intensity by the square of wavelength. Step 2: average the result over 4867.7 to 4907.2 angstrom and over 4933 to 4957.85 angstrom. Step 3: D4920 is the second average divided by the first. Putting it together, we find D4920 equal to 1.20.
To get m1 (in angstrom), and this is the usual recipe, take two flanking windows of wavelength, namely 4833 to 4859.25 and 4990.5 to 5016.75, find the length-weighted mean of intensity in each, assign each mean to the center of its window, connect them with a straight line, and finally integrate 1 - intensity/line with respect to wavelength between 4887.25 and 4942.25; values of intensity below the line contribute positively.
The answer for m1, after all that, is -1.7 angstrom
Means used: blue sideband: 68.7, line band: 77.4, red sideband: 83.6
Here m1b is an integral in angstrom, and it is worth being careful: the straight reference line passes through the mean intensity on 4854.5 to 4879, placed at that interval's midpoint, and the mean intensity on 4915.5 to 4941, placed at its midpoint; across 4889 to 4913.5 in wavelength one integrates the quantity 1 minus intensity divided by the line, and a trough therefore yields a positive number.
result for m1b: -2.5 angstrom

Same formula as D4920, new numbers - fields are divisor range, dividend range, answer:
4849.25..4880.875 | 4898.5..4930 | 1.24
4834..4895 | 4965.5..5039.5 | 1.29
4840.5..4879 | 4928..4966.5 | 1.20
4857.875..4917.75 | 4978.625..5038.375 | 1.27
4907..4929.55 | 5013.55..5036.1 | 1.17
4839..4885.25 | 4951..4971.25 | 1.17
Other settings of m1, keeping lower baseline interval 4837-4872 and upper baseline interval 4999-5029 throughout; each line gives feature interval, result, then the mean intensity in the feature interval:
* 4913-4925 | -0.55 angstrom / 79.2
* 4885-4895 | -0.99 angstrom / 79.8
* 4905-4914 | -0.76 angstrom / 81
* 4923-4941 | 0.27 angstrom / 75.9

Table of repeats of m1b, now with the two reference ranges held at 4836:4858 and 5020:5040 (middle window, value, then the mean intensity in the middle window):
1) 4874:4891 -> 2.8 angstrom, 61.1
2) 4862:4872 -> -0.1 angstrom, 72.1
